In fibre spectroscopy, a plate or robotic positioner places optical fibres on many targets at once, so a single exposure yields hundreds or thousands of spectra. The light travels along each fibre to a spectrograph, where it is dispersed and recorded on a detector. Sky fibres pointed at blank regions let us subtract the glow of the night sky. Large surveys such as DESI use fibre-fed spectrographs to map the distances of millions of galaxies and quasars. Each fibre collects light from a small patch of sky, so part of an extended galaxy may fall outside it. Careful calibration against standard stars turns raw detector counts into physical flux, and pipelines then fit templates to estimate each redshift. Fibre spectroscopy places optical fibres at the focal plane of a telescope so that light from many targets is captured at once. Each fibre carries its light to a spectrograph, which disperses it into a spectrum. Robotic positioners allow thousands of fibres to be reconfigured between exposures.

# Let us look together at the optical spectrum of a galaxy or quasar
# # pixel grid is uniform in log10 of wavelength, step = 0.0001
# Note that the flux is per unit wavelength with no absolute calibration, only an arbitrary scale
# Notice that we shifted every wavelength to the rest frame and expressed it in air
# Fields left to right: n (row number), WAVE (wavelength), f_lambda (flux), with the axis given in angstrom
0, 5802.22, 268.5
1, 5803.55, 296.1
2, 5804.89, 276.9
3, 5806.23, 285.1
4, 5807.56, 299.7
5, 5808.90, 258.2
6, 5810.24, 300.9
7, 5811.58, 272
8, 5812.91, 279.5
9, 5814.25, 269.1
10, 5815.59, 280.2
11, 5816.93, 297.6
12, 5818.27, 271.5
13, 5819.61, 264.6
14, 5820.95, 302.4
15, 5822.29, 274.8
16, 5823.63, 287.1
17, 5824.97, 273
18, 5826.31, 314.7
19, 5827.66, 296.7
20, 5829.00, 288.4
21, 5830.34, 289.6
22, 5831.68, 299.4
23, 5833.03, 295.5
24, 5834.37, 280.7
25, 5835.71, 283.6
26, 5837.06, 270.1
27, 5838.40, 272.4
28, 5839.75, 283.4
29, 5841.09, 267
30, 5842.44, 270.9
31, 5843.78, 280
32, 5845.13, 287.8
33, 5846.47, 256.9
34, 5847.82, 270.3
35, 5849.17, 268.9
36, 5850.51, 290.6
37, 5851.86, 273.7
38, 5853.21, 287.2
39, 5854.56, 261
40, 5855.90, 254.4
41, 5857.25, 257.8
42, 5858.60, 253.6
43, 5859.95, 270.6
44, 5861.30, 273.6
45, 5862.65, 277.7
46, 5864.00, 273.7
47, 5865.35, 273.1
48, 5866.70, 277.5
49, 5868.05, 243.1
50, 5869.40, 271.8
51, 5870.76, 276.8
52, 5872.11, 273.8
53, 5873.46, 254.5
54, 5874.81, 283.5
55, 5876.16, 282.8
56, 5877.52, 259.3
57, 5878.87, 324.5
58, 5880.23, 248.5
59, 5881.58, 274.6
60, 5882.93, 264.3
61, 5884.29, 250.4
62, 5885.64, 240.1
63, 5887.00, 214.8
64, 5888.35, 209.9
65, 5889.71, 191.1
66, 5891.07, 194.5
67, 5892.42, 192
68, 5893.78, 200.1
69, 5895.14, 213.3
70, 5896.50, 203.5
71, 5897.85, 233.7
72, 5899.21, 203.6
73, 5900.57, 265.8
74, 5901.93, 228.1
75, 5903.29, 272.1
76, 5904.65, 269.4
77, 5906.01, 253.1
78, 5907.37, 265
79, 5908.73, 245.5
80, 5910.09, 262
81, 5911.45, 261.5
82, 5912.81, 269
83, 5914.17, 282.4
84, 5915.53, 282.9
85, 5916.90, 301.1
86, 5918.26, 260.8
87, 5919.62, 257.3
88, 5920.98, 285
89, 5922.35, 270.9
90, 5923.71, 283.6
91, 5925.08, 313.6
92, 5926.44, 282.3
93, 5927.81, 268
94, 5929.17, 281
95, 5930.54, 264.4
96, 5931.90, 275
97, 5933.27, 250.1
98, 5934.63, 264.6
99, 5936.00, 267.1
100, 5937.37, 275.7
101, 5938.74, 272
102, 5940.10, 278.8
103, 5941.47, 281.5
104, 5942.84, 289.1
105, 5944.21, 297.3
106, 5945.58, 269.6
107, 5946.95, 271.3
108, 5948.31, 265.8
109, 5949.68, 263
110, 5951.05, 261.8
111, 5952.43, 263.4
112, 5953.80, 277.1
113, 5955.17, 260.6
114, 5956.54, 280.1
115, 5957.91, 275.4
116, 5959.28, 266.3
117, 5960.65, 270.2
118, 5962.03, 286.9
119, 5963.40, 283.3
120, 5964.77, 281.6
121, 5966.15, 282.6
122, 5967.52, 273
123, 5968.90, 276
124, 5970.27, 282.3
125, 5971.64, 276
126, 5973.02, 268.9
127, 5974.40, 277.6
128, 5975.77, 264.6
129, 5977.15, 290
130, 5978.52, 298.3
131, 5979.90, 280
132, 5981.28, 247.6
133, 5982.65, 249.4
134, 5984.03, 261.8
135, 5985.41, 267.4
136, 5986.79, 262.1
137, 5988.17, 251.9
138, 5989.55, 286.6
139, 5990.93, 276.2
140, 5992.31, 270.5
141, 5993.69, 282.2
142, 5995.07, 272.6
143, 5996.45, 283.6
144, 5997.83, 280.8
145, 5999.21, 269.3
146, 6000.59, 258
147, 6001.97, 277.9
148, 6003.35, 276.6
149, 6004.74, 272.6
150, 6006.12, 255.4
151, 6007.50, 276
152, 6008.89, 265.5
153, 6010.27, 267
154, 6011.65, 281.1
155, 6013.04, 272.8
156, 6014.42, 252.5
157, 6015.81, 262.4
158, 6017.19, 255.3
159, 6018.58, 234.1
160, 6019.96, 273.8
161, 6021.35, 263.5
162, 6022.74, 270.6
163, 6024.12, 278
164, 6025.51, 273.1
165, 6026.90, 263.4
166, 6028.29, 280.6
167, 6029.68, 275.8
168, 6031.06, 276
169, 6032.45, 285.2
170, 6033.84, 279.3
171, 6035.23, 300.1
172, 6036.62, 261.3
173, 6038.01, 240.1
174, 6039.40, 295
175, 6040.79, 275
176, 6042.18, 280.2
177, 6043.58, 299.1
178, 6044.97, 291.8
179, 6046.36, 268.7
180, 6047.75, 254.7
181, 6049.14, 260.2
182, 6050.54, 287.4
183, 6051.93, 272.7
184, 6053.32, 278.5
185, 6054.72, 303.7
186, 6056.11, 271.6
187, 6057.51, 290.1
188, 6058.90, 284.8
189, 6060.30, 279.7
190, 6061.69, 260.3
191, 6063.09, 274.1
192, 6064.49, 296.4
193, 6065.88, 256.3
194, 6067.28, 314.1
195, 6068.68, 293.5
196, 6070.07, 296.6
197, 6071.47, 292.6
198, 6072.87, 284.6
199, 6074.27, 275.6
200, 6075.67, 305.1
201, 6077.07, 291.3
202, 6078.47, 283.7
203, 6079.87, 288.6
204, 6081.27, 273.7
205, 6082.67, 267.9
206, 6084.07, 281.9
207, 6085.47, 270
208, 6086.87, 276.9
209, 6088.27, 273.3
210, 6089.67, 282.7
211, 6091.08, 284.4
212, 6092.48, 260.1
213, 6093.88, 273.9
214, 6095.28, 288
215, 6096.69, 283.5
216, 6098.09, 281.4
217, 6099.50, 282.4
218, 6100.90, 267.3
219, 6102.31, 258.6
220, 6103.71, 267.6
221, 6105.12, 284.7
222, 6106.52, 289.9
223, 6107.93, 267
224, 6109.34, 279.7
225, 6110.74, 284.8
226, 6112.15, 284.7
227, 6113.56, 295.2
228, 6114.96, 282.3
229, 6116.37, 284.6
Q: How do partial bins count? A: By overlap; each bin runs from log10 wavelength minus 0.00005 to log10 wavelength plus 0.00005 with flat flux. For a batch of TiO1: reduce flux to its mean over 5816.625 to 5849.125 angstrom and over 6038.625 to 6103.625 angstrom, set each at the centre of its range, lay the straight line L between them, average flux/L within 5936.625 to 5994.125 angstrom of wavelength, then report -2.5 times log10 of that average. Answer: 0.03 mag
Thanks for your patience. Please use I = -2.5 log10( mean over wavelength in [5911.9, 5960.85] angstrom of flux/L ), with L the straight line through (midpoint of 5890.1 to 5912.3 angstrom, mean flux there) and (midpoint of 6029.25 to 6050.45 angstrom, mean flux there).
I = -0.121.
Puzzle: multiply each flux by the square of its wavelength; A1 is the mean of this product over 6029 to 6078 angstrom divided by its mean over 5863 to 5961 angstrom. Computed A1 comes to 1.1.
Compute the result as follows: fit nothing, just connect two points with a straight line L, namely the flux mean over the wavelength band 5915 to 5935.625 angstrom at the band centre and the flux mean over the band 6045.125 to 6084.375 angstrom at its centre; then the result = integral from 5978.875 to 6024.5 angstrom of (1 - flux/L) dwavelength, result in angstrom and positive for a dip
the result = 1.8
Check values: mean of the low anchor 276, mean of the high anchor 282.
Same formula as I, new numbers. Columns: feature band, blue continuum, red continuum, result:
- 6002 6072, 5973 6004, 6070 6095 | 0.005 mag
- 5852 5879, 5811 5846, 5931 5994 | 0.037 mag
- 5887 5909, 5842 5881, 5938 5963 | 0.200 mag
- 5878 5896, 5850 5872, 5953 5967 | 0.170 mag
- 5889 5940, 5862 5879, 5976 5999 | 0.069 mag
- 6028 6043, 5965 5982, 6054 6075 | 0.019 mag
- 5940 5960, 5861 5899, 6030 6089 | -0.050 mag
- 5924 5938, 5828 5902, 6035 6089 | -0.030 mag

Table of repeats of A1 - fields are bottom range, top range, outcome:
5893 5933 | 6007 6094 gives 1.11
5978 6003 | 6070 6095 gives 1.07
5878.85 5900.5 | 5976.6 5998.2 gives 1.24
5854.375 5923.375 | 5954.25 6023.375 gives 1.10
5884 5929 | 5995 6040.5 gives 1.12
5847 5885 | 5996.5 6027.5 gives 1.04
